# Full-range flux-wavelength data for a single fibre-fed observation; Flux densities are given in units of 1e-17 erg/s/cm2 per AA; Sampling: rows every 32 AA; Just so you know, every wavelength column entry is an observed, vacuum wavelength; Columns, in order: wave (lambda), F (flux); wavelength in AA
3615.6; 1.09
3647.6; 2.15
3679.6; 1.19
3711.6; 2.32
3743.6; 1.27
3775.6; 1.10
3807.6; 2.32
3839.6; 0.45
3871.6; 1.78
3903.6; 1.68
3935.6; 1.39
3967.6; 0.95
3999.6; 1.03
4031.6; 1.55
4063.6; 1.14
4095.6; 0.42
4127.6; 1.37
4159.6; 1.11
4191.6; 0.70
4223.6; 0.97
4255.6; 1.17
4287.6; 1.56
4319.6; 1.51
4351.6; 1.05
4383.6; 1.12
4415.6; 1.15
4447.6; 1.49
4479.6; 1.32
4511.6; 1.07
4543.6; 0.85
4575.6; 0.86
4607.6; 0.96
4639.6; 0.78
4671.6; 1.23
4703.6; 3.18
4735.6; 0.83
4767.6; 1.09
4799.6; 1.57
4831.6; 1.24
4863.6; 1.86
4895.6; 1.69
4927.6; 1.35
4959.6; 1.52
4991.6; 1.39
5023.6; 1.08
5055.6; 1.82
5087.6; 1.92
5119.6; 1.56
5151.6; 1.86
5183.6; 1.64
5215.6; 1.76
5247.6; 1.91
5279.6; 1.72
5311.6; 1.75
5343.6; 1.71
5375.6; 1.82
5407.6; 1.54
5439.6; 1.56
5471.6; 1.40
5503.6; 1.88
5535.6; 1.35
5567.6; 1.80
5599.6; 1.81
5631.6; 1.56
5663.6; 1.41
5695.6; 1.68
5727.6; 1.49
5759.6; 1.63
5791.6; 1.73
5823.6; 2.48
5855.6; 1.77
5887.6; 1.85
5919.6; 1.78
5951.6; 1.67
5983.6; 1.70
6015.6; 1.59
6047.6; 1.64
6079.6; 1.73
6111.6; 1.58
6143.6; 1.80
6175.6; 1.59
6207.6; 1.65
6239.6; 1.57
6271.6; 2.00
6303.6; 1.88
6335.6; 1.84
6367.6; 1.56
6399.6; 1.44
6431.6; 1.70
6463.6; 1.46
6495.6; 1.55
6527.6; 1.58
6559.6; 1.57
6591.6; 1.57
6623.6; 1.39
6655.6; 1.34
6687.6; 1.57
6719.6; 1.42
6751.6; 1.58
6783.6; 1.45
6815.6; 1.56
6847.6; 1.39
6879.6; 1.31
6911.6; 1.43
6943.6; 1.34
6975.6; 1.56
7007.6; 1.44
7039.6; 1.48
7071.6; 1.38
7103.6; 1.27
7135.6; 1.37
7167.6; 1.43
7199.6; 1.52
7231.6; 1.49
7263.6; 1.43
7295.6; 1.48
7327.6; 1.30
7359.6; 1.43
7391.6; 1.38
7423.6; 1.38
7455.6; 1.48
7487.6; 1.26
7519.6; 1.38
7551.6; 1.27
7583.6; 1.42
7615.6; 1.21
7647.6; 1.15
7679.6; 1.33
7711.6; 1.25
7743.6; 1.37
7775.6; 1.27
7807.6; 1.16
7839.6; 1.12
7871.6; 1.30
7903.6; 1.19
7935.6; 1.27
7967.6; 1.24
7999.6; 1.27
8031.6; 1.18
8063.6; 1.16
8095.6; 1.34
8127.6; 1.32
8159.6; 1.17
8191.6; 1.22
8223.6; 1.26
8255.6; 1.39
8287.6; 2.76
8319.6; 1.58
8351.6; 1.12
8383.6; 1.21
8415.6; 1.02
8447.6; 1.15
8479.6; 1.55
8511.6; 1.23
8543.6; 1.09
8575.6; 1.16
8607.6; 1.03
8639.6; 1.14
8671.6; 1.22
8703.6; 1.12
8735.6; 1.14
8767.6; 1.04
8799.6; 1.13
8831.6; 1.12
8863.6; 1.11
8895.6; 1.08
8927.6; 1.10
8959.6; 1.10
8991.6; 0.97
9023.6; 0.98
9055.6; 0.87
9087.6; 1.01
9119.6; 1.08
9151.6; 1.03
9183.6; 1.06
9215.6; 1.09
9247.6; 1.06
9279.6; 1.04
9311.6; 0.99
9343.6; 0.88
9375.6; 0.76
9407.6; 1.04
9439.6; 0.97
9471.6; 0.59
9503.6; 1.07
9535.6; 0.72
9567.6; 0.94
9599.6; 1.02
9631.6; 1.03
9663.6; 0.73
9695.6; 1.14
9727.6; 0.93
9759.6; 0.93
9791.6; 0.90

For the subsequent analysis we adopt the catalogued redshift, 0.26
